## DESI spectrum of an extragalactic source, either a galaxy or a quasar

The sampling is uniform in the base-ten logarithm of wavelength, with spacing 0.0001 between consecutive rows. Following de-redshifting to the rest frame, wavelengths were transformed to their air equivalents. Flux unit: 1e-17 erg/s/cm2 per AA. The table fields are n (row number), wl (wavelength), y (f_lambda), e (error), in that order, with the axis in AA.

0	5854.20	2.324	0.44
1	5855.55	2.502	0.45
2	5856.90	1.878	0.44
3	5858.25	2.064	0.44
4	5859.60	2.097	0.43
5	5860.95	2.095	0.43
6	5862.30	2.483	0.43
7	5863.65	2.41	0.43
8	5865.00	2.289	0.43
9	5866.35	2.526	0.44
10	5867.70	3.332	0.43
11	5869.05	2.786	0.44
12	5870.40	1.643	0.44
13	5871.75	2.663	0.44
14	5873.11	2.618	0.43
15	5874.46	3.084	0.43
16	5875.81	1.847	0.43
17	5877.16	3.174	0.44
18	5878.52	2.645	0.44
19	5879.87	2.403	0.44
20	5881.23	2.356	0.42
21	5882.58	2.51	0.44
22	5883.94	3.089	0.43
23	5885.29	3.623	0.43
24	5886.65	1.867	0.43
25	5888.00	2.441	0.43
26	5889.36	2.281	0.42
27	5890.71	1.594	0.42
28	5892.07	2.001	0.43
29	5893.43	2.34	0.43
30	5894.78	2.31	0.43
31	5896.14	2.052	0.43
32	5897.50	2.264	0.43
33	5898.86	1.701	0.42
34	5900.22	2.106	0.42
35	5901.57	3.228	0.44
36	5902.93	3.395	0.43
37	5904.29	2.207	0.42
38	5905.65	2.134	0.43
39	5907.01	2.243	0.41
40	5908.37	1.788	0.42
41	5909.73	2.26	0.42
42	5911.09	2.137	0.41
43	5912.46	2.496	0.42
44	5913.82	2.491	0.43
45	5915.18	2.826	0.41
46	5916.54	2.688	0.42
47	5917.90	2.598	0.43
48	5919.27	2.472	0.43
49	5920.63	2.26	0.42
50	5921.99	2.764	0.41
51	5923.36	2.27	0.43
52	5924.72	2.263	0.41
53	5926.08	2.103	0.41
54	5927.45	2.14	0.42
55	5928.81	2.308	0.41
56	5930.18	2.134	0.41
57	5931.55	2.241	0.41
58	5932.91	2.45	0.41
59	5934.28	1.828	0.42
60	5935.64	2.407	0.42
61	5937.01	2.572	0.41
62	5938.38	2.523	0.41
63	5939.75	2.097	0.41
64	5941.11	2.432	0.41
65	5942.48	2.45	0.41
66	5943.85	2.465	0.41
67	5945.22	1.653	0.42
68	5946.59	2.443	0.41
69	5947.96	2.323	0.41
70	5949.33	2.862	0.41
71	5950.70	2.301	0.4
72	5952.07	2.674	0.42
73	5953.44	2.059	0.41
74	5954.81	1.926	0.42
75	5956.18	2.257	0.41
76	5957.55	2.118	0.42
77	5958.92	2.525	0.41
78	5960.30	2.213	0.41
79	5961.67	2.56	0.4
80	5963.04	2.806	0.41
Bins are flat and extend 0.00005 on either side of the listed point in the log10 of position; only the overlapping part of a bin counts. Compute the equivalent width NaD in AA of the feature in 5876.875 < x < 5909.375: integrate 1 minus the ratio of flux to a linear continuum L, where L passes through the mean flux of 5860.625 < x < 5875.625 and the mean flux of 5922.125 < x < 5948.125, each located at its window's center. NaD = 0.5 AA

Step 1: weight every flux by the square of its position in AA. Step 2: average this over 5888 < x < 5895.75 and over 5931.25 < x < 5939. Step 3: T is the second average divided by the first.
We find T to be 1.1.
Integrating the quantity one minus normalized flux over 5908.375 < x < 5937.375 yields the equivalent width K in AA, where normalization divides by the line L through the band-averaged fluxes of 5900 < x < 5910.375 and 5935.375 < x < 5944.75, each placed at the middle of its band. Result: 0.8 AA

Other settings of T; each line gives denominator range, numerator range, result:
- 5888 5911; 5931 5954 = 1.06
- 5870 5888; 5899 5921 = 0.95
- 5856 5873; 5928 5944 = 1.00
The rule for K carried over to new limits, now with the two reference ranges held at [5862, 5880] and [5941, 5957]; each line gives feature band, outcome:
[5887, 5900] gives 2.1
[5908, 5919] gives 0.0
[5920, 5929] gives 0.4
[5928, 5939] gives 0.3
